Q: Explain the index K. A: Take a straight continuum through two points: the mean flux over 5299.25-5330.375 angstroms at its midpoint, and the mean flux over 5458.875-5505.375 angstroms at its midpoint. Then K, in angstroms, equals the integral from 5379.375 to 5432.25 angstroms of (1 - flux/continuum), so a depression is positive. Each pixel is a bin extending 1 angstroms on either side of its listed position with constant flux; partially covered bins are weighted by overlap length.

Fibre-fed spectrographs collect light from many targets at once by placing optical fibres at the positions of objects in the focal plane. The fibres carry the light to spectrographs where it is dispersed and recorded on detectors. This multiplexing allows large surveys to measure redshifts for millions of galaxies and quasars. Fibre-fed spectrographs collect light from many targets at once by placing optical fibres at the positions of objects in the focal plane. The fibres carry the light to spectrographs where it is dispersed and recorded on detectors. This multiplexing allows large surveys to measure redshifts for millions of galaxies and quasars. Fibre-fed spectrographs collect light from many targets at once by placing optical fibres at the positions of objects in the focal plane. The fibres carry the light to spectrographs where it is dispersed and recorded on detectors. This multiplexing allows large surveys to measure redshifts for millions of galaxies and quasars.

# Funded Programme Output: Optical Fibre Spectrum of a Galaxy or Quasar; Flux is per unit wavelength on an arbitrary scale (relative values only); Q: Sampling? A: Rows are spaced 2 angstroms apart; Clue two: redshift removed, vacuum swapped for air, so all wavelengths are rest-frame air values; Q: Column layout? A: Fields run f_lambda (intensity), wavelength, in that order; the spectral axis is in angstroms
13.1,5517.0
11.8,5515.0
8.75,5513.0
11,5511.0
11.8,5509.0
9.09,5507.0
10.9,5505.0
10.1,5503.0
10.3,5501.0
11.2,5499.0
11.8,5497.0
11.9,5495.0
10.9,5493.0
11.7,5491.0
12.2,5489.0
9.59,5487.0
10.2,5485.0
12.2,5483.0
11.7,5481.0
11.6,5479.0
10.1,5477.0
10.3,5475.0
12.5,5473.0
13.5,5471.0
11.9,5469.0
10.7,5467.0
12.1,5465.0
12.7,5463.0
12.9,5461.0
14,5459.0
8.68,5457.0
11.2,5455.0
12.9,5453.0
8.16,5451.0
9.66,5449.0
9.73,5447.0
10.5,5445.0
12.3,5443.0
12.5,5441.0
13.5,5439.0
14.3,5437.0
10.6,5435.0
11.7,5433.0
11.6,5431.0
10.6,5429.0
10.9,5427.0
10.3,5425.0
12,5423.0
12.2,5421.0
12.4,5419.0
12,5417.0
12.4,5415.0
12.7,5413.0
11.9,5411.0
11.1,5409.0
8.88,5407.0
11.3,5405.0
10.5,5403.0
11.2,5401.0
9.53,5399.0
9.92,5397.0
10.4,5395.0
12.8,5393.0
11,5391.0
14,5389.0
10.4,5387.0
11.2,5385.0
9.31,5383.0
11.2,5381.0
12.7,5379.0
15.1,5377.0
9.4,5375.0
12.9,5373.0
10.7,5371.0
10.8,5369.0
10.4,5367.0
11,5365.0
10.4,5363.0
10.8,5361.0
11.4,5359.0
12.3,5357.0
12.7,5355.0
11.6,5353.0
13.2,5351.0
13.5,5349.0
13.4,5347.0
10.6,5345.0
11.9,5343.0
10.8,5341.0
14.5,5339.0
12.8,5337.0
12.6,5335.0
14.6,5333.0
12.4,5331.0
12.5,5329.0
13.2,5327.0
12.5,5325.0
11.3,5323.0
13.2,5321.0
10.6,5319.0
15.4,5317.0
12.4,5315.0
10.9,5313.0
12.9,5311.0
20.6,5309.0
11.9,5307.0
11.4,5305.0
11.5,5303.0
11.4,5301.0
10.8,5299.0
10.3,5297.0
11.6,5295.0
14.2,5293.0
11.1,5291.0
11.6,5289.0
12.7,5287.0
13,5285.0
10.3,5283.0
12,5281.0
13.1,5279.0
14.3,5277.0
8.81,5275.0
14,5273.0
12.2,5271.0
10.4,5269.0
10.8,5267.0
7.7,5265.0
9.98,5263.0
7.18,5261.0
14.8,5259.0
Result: 3.6 angstroms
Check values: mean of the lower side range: 12.7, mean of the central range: 11.2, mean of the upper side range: 11.5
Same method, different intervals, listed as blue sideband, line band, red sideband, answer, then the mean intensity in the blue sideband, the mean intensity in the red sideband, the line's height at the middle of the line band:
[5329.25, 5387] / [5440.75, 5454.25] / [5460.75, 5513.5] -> 0.85 angstroms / 11.9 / 11.2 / 11.5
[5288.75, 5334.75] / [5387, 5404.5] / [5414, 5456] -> 1.05 angstroms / 12.6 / 11.5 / 11.8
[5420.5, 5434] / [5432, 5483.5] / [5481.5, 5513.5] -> -2.24 angstroms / 11.3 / 10.9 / 11.1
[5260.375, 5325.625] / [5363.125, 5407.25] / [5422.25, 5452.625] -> 1.32 angstroms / 11.9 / 11.3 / 11.5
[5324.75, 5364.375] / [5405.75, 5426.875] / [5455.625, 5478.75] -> 0.79 angstroms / 12.4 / 11.7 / 12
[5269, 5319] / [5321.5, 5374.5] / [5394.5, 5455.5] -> -0.81 angstroms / 12.4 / 11.3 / 11.9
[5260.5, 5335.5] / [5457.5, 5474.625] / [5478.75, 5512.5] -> -1.78 angstroms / 12.1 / 11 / 11.2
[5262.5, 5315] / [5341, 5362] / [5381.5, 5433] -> -0.94 angstroms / 11.9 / 11.2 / 11.6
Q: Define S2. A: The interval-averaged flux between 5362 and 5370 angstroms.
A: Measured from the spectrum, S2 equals 10.7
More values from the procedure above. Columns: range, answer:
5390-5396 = 11.4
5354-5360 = 12.1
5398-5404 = 10.4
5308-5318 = 14.4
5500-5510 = 10.4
